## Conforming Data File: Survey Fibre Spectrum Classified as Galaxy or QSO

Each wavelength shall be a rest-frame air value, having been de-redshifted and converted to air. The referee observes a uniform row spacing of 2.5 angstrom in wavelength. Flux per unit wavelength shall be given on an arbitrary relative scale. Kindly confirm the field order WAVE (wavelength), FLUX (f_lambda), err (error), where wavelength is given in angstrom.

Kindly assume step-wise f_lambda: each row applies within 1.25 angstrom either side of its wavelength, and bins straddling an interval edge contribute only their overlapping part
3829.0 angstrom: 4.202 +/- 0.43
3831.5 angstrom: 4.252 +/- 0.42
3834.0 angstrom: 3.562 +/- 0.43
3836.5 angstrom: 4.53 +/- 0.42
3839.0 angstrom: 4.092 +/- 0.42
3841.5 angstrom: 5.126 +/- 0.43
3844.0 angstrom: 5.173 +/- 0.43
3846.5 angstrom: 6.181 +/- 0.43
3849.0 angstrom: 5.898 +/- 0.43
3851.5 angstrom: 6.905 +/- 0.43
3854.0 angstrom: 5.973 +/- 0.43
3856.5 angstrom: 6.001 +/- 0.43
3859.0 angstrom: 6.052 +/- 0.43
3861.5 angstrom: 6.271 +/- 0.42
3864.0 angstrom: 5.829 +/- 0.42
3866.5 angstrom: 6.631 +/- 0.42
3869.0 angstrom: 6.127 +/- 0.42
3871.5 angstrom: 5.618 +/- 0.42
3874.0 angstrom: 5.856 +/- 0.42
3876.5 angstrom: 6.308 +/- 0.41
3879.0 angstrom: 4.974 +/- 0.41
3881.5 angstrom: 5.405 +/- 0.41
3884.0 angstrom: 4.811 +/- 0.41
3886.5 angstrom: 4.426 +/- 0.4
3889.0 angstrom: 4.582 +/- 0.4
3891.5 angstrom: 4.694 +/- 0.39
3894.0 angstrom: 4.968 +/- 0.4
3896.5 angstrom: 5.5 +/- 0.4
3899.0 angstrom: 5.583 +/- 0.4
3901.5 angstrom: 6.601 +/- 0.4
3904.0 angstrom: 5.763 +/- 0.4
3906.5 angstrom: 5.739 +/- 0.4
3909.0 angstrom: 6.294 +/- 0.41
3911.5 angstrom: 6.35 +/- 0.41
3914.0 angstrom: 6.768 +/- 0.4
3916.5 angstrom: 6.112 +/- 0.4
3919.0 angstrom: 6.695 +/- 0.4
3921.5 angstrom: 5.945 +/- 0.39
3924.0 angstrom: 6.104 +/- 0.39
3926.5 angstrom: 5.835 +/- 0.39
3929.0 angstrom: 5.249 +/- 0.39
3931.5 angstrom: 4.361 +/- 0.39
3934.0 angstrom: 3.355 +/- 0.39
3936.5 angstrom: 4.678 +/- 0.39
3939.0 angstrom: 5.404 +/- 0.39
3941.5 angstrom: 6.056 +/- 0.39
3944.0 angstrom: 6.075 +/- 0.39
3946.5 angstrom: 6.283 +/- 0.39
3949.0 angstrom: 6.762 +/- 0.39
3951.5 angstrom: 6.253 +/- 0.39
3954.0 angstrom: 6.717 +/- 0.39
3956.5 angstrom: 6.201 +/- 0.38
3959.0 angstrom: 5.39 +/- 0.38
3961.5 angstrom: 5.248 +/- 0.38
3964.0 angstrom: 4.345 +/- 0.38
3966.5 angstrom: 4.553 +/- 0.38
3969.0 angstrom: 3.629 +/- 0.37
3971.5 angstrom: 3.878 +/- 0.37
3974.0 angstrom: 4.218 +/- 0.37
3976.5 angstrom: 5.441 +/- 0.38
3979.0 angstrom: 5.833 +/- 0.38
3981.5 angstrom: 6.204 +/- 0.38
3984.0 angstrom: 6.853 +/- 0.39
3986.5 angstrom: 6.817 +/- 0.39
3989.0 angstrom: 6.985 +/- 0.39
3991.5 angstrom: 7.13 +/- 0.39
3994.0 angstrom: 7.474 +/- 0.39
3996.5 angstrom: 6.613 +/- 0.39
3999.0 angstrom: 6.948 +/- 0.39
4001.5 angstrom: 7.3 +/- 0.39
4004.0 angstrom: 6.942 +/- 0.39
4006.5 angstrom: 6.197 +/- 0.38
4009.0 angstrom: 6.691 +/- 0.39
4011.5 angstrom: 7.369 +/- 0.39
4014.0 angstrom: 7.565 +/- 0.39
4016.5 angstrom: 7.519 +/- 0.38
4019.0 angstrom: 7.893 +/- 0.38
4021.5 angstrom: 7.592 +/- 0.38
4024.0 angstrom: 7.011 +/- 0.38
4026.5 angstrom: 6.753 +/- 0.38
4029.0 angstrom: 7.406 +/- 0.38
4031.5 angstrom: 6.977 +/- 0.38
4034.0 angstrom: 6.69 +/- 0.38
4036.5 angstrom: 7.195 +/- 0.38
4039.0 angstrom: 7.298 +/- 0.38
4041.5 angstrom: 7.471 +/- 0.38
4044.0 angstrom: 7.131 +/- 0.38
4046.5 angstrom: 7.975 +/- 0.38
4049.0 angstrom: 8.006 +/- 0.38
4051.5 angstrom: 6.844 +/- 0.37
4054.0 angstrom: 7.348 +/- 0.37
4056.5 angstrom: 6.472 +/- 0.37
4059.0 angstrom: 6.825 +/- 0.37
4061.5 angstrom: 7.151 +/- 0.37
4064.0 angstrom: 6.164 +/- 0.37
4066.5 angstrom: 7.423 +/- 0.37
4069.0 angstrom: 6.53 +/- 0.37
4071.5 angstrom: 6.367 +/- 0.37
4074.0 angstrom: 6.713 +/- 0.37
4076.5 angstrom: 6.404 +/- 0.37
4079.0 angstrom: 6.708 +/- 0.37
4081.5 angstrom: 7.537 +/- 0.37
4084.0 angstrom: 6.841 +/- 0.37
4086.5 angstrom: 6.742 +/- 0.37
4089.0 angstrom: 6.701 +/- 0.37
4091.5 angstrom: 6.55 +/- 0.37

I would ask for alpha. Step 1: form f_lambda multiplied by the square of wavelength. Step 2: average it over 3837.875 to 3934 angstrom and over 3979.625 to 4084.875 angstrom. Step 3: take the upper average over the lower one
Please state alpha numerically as 1.3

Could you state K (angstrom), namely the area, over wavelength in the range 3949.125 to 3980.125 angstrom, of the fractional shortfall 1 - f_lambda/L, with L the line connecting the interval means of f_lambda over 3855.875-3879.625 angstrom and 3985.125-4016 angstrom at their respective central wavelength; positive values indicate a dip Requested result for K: 7.1 angstrom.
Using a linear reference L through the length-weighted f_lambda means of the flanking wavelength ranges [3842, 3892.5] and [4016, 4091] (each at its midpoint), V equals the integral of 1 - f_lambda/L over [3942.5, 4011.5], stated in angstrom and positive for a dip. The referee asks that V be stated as 4.60 angstrom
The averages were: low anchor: 5.68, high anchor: 7.05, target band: 6.06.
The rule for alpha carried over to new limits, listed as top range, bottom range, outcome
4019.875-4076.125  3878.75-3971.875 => 1.37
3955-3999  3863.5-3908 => 1.09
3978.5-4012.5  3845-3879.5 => 1.21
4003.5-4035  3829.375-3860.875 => 1.47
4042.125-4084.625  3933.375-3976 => 1.40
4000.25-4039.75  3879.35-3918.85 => 1.36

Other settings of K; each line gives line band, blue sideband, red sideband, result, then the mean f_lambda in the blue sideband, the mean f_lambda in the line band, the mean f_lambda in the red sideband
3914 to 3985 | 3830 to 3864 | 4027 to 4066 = 8.7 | 5.39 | 5.51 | 7.13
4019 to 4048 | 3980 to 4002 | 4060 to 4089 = -1.8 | 6.9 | 7.26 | 6.78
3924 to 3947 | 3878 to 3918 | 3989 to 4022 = 3.2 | 5.55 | 5.27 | 7.16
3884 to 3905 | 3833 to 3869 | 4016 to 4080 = 2.5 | 5.62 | 5.23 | 7.07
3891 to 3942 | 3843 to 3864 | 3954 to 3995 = 1.9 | 6.05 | 5.63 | 5.66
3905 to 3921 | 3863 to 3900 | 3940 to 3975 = -2.6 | 5.42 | 6.3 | 5.41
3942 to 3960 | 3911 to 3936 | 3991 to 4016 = -0.4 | 5.63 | 6.24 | 7.03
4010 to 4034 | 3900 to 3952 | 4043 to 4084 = -2.5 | 5.83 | 7.3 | 6.97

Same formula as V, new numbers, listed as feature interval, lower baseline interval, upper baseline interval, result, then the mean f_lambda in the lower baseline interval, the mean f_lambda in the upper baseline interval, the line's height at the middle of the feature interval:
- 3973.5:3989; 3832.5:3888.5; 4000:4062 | 1.5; 5.52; 7.18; 6.7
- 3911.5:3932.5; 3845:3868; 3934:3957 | 0.2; 6.18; 5.9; 5.97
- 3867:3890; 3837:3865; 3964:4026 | 1.8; 5.74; 6.41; 5.87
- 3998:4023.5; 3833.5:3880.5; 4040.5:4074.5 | -1.8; 5.67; 7.03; 6.72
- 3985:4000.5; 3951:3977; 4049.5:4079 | -4.1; 5.04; 6.78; 5.54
